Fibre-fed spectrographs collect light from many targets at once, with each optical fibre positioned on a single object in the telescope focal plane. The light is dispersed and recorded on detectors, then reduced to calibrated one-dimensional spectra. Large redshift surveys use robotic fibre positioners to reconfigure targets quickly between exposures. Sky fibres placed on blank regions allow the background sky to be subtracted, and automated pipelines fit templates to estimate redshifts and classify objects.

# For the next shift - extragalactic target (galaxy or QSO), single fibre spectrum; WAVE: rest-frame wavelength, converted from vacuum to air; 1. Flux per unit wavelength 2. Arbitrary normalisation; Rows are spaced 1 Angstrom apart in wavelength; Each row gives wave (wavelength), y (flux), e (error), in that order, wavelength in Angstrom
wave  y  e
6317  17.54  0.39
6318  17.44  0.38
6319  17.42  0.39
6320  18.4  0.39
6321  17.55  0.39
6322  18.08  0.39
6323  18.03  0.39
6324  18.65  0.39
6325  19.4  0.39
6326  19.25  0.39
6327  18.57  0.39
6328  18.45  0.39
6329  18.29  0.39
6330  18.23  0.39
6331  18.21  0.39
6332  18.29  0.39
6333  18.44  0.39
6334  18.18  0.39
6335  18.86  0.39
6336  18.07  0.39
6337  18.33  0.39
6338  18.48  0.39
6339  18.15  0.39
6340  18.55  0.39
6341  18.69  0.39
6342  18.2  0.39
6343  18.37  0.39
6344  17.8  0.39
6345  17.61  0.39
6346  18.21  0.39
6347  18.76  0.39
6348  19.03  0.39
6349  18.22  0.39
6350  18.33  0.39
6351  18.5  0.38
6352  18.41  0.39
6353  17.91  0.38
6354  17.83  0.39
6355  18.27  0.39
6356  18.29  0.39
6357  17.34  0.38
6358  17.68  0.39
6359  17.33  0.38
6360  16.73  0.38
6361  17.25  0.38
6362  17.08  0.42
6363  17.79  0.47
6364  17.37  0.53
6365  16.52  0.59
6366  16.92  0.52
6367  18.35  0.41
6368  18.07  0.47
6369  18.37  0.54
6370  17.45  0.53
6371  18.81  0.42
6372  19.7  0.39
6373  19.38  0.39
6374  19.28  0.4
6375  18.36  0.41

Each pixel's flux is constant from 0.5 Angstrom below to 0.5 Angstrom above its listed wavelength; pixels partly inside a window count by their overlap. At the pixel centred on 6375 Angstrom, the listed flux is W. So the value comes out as 18.36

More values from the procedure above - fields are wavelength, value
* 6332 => 18.29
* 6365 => 16.52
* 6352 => 18.41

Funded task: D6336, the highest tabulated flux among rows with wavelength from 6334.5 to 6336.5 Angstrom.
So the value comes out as 18.86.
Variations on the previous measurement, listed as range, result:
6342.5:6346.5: 18.37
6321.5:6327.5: 19.4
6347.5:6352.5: 19.03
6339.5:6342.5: 18.69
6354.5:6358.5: 18.29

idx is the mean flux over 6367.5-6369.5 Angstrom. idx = 18.2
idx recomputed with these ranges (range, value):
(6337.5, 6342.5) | 18.4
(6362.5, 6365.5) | 17.2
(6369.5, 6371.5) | 18.1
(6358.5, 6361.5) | 17.1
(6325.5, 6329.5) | 18.6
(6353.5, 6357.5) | 17.9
